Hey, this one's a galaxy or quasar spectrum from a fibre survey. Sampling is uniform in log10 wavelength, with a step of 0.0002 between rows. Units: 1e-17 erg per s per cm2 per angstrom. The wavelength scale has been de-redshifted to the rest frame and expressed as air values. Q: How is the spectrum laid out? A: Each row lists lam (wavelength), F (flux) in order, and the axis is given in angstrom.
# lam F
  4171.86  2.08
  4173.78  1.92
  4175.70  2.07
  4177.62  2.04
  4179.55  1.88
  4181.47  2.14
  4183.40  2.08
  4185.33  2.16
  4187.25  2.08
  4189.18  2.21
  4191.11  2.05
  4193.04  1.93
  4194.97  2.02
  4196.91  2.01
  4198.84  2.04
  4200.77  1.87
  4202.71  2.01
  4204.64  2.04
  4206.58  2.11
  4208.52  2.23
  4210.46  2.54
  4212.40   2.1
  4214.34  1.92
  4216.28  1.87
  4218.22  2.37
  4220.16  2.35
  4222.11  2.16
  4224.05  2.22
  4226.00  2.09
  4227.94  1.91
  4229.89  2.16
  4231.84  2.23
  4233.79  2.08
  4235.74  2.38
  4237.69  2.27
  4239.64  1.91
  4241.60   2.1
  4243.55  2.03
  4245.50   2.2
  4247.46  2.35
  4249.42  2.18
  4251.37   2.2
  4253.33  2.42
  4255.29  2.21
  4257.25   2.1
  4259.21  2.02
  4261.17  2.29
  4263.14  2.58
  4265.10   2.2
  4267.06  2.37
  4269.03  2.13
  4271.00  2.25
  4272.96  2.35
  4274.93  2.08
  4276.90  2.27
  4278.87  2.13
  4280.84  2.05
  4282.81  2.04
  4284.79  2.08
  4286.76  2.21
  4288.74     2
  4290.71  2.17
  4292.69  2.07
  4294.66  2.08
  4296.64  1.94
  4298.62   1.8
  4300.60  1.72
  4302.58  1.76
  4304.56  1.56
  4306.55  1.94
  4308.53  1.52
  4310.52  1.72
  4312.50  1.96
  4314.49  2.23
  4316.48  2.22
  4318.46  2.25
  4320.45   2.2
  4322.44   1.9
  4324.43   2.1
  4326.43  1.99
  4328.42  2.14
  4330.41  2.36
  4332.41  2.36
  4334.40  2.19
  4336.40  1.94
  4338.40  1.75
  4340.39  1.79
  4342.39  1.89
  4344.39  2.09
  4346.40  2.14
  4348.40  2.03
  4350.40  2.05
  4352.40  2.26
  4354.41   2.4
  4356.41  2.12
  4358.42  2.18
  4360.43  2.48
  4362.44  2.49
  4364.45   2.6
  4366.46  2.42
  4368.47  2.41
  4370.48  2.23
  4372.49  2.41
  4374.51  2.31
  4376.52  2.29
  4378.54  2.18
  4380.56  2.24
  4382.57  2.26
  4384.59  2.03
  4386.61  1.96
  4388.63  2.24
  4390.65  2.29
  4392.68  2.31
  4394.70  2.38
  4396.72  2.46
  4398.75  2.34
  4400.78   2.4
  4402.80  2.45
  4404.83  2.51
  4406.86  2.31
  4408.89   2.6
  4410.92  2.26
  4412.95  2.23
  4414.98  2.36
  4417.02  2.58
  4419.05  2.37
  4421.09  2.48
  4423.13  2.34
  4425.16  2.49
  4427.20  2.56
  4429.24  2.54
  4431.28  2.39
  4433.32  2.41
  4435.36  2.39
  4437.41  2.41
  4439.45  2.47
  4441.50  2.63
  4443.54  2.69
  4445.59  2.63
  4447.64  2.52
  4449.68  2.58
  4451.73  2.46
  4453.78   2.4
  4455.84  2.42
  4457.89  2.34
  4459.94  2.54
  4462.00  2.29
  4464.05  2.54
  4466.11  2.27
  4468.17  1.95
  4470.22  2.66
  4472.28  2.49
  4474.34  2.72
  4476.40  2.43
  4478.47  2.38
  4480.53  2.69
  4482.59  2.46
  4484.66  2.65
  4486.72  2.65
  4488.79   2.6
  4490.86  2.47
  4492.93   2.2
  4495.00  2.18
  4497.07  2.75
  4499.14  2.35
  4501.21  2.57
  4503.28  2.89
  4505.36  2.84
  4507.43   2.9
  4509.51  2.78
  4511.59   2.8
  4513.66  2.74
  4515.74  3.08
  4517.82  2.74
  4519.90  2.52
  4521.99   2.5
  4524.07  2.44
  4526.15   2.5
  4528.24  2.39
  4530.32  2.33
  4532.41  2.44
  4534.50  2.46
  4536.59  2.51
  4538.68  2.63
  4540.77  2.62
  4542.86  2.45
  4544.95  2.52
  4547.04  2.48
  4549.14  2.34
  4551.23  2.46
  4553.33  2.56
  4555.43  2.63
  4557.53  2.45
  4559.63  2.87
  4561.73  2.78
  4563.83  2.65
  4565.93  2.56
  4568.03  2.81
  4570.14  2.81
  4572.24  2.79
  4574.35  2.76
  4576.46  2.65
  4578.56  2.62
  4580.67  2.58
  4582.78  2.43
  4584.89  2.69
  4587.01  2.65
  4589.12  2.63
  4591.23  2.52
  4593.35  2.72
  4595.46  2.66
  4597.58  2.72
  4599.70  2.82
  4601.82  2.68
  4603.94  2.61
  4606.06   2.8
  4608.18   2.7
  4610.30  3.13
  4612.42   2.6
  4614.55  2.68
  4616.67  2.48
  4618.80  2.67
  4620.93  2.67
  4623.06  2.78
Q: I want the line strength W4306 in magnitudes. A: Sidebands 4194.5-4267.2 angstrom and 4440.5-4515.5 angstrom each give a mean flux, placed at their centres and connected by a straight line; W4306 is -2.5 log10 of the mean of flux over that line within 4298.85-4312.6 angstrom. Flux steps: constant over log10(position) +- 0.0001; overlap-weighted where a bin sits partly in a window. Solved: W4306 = 0.30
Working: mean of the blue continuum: 2.16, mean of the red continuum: 2.55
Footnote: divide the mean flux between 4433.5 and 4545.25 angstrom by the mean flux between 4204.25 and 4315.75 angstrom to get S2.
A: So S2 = 1.2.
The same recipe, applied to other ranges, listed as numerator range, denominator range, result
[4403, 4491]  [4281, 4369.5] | 1.19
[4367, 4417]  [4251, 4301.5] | 1.08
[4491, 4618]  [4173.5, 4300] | 1.23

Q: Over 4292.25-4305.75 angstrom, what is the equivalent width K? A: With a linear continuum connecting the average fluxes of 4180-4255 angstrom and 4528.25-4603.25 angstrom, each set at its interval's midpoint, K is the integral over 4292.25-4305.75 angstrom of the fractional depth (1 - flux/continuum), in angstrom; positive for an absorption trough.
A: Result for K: 2.42 angstrom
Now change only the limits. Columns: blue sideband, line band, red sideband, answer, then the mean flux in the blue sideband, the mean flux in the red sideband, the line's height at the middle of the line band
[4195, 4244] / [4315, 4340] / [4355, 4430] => 1.7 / 2.12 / 2.35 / 2.27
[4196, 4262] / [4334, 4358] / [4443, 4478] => 2.6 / 2.15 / 2.46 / 2.31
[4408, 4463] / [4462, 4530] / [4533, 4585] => -0.8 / 2.46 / 2.6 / 2.53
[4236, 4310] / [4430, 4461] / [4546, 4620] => -1.0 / 2.1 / 2.66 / 2.41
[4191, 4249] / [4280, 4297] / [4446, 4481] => 1.1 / 2.12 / 2.45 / 2.21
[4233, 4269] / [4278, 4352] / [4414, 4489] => 9.2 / 2.21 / 2.48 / 2.3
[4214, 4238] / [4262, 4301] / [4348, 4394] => 1.2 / 2.16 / 2.27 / 2.2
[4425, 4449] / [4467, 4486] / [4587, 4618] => 0.5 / 2.51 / 2.7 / 2.56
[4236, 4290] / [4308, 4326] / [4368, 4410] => 1.8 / 2.19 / 2.31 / 2.24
